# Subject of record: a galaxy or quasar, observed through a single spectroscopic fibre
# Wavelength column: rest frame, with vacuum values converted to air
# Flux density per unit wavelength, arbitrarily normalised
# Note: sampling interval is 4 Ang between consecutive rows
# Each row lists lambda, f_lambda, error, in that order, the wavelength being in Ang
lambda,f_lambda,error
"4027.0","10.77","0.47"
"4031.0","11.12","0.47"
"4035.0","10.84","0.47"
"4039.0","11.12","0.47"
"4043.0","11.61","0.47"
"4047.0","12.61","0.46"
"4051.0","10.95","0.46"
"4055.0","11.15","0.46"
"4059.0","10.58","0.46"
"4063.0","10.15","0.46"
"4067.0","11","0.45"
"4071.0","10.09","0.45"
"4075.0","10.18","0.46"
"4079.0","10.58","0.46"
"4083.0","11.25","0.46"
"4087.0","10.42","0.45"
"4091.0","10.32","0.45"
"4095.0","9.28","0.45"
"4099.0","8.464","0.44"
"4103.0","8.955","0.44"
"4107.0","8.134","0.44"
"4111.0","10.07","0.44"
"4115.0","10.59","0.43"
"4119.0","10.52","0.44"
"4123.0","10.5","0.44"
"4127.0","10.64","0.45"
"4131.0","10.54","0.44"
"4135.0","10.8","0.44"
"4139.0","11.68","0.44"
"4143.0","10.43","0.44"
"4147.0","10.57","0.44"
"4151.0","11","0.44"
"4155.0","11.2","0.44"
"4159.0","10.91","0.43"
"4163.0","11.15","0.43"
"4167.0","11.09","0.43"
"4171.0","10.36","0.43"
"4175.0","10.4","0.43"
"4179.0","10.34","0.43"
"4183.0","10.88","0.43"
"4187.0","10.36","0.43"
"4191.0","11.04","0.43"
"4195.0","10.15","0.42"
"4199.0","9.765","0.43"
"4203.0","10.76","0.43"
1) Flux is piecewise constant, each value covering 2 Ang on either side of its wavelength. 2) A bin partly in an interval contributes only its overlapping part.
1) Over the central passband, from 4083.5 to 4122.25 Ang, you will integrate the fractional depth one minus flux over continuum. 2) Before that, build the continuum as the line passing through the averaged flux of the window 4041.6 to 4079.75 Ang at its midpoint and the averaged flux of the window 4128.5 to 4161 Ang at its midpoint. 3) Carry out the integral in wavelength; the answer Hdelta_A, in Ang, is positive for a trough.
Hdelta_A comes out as 4.12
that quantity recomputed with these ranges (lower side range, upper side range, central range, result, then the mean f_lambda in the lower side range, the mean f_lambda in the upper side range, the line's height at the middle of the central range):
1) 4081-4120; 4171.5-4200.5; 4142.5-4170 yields -1.9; 9.78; 10.4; 10.2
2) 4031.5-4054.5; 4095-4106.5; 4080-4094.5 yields -1.8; 11.4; 8.73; 9.35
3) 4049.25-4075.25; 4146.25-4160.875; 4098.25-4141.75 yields 2.8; 10.6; 10.9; 10.8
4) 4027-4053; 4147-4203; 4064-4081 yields 1.1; 11.3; 10.7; 11.2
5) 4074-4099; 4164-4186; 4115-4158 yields -1.4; 10.2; 10.6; 10.4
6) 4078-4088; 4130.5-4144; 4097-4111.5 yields 2.8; 10.8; 10.9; 10.9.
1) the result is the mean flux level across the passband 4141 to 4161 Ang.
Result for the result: 10.8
